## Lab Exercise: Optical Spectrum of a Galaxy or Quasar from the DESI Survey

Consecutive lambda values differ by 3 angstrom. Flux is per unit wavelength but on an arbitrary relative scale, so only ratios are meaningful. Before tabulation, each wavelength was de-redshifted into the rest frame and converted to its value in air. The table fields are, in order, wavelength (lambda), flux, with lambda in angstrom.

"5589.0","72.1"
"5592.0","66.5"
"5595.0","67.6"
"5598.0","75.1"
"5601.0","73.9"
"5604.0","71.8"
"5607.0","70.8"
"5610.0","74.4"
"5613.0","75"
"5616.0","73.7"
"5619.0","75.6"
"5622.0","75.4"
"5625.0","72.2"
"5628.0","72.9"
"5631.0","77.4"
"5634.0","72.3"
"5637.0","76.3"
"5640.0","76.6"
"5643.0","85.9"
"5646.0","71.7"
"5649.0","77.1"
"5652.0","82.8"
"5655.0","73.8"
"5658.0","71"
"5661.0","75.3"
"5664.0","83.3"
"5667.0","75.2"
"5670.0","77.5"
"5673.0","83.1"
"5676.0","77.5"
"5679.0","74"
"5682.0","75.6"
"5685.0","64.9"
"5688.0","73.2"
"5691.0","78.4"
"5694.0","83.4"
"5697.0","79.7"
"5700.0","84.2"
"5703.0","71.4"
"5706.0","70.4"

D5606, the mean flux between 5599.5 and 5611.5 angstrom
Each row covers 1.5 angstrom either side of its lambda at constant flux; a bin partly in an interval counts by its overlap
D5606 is 72.7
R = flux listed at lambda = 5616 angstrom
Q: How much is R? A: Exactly 73.7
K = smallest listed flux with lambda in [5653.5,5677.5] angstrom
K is 71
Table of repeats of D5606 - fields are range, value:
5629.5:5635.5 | 74.9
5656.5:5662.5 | 73.1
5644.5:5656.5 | 76.3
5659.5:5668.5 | 77.9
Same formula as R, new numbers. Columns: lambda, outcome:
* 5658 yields 71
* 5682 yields 75.6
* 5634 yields 72.3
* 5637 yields 76.3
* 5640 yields 76.6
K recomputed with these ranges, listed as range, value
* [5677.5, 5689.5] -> 64.9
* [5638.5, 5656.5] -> 71.7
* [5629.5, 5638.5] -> 72.3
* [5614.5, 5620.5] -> 73.7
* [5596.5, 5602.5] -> 73.9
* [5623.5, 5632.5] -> 72.2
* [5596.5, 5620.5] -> 70.8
